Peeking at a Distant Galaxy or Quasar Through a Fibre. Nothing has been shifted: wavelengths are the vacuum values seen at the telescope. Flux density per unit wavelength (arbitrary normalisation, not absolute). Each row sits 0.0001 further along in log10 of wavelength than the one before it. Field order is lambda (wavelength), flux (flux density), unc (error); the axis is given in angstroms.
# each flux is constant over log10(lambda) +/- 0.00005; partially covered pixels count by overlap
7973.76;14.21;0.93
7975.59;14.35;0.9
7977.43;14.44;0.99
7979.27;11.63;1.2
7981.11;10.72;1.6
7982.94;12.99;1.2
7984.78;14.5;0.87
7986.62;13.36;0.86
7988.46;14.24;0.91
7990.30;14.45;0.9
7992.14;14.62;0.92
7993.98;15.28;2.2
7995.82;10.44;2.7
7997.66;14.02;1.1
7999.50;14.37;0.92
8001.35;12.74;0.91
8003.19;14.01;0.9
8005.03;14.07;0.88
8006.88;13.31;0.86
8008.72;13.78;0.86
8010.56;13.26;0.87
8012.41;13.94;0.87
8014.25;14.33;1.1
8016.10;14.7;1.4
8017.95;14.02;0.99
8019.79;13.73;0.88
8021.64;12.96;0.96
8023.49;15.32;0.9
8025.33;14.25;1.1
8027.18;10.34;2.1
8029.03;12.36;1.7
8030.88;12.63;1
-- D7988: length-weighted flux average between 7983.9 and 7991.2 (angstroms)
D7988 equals 14.1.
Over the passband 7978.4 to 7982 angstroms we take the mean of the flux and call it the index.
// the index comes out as 11.2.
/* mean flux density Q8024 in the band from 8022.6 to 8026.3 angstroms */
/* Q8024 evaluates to 14.8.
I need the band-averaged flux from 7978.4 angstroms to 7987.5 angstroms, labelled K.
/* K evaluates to 12.6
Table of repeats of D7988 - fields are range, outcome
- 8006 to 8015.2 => 13.7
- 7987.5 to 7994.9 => 14.6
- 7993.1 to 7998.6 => 13.2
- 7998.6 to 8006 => 13.8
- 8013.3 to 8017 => 14.5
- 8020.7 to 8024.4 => 14.1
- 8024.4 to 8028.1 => 12.3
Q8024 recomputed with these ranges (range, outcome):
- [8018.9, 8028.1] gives 13.3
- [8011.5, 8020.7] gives 14.1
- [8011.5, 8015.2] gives 14.1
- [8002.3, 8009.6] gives 13.8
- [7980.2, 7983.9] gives 11.9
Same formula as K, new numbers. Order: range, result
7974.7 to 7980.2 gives 13.4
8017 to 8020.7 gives 13.9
